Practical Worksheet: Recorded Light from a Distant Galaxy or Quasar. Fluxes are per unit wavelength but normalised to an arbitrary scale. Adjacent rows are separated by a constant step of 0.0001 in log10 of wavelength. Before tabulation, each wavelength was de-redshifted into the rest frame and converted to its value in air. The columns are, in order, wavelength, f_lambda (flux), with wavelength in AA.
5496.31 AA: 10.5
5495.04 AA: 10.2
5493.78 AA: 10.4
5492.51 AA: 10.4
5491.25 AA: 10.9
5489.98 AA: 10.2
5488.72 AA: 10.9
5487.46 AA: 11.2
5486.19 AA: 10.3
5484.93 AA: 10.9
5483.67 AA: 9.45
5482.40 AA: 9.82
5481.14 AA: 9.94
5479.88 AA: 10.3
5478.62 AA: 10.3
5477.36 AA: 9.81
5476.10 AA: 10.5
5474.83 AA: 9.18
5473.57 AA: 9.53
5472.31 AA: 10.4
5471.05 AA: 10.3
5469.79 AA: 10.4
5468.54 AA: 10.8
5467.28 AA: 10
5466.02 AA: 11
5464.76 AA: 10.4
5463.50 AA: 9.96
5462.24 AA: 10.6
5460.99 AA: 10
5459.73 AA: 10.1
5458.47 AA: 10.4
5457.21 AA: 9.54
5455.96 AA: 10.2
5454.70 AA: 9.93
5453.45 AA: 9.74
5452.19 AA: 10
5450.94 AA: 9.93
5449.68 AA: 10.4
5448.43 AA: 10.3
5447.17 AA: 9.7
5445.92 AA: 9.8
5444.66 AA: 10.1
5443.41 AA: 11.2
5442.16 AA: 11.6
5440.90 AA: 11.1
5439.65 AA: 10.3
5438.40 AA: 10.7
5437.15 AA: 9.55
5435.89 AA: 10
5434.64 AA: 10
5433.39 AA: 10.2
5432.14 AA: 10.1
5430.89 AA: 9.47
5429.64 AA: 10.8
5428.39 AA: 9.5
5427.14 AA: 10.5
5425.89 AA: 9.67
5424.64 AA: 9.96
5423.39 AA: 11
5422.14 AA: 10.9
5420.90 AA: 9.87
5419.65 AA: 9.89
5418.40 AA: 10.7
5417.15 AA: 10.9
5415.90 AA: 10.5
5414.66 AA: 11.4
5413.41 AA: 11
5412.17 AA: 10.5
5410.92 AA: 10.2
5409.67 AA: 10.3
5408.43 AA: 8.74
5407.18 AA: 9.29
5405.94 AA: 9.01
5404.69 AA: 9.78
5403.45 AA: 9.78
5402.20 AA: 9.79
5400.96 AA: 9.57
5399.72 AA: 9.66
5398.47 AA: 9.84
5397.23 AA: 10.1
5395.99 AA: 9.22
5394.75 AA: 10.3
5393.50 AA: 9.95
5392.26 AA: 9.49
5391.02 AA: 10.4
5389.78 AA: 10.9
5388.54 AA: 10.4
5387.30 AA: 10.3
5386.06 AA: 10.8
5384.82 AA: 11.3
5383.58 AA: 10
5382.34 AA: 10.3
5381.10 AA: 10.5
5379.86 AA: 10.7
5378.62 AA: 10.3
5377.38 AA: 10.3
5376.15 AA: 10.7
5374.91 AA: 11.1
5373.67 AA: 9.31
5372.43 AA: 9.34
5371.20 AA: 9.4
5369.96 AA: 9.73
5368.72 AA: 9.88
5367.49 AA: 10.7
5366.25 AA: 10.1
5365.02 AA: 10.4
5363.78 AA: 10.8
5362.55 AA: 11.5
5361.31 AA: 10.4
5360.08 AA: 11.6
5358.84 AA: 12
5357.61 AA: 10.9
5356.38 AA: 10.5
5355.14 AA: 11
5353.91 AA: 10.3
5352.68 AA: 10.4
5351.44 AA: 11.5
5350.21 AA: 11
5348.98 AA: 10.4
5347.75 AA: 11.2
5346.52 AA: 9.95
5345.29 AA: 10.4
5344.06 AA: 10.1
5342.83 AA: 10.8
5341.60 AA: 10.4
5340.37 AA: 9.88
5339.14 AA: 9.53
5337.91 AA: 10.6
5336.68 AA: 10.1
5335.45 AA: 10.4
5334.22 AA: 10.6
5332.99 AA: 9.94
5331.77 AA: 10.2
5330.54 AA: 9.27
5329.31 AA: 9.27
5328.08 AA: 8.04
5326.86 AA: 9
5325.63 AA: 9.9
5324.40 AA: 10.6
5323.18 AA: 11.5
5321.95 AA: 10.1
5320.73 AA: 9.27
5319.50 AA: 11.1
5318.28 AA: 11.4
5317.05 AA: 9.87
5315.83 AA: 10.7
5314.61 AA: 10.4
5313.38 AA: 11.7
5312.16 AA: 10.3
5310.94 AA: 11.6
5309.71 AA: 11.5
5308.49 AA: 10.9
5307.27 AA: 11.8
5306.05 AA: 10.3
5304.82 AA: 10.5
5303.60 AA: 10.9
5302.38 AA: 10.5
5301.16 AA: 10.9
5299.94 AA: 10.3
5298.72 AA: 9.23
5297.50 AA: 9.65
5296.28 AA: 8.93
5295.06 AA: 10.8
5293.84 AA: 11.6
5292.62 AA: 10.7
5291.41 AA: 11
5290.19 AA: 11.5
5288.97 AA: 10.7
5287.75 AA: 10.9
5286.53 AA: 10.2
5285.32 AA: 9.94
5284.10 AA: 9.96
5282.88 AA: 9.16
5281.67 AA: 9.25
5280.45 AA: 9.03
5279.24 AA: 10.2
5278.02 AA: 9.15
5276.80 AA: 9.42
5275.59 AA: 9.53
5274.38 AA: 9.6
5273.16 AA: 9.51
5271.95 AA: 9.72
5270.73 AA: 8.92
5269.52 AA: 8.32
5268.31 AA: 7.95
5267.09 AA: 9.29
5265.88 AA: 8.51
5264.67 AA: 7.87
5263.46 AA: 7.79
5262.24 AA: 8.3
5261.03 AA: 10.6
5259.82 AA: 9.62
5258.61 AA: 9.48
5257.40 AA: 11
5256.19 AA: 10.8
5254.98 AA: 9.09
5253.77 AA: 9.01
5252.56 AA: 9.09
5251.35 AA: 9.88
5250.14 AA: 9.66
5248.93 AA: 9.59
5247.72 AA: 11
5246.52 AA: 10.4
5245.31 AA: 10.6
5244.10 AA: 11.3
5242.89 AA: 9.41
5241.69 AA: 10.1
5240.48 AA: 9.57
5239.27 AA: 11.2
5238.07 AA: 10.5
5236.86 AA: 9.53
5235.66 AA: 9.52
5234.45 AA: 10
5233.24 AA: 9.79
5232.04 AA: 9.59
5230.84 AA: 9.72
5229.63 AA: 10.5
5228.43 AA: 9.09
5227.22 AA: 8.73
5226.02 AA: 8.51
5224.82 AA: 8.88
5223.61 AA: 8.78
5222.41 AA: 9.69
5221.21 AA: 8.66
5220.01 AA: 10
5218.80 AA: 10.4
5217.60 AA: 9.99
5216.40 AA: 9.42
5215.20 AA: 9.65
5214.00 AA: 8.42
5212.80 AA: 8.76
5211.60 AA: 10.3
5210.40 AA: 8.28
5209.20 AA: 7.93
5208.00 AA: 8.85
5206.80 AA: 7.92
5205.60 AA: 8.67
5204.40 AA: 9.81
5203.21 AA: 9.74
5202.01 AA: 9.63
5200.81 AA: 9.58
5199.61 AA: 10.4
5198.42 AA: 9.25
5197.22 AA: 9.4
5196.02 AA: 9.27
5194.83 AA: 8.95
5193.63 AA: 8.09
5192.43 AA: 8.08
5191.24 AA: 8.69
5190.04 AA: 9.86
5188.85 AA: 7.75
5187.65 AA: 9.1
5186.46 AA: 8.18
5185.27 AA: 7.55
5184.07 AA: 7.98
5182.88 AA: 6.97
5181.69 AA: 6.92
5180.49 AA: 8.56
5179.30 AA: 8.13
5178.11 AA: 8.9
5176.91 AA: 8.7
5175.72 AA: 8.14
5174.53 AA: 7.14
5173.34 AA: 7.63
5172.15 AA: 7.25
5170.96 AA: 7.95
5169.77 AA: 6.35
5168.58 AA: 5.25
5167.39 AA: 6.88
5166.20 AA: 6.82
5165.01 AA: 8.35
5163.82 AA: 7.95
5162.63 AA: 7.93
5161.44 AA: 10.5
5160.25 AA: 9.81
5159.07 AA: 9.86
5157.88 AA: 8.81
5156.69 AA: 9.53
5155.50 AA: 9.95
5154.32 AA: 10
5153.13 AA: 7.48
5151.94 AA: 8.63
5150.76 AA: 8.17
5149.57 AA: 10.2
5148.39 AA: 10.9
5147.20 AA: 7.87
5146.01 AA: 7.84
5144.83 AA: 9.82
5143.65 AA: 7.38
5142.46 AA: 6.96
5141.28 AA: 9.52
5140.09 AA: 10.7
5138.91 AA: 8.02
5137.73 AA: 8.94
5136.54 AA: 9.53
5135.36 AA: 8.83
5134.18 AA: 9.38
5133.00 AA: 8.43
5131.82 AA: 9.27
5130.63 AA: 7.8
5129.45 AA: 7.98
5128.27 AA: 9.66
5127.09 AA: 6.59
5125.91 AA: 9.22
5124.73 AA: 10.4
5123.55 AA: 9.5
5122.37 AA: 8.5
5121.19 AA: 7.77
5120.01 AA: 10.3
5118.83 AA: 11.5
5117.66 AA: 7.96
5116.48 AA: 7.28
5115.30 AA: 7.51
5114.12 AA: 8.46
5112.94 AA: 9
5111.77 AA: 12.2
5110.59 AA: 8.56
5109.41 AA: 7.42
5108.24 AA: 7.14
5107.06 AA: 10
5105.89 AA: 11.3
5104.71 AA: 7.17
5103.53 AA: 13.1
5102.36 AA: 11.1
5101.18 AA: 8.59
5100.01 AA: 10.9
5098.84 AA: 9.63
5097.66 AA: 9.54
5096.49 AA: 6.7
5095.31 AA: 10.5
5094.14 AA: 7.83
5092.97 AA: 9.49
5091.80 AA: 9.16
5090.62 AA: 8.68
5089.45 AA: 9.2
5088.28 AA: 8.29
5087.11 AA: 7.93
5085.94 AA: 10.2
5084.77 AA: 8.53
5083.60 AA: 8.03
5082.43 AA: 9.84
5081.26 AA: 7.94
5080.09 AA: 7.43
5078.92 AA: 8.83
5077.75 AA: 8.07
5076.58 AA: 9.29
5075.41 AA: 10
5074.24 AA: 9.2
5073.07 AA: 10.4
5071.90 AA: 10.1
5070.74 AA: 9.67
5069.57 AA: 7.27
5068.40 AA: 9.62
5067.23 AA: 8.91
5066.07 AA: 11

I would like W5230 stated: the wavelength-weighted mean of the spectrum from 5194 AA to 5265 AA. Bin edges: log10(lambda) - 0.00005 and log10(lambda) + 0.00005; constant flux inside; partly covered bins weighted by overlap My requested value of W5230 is 9.52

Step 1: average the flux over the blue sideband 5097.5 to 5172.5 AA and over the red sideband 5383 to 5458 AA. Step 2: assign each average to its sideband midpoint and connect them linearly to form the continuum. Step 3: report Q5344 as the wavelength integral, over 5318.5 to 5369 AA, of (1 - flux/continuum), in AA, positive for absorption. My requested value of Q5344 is -2.9 AA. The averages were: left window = 8.86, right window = 10.2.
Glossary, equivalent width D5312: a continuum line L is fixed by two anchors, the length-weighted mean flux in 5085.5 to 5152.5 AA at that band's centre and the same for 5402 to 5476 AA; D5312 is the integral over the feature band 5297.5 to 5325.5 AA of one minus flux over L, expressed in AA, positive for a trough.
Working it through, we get -2.7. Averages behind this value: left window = 9.02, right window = 10.2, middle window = 10.7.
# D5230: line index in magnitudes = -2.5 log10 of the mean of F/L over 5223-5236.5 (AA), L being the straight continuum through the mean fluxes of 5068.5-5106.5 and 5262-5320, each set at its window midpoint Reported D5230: 0.05 mag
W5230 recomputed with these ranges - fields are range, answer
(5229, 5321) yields 10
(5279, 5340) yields 10.3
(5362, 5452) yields 10.2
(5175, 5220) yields 8.83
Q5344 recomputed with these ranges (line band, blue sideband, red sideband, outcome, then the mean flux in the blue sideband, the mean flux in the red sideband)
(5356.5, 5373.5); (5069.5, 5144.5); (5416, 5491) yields -1.0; 9.01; 10.2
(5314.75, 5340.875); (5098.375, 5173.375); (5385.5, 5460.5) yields -0.9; 8.84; 10.2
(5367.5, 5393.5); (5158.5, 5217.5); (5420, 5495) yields -1.4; 8.49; 10.2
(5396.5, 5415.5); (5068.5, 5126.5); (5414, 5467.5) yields 0.4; 9.12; 10.3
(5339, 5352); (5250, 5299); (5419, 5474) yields -0.8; 9.63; 10.2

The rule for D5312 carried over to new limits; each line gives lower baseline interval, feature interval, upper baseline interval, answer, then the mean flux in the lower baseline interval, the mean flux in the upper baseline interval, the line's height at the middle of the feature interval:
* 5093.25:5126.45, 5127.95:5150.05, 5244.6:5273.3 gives 0.97 AA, 9.26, 9.42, 9.29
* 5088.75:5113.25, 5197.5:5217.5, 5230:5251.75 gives 1.47 AA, 9.39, 10.1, 9.92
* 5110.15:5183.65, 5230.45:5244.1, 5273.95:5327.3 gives -0.48 AA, 8.58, 10.4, 9.63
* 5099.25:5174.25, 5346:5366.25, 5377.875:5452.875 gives -1.91 AA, 8.81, 10.2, 9.91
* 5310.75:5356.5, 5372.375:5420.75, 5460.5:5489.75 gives 0.60 AA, 10.3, 10.3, 10.3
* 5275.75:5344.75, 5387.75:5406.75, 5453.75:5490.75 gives 0.68 AA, 10.3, 10.2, 10.2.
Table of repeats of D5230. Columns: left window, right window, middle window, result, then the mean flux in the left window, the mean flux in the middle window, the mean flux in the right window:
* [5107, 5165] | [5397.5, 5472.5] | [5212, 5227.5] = 0.00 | 8.9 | 9.25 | 10.2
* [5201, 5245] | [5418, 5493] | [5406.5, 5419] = -0.03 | 9.48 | 10.3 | 10.2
